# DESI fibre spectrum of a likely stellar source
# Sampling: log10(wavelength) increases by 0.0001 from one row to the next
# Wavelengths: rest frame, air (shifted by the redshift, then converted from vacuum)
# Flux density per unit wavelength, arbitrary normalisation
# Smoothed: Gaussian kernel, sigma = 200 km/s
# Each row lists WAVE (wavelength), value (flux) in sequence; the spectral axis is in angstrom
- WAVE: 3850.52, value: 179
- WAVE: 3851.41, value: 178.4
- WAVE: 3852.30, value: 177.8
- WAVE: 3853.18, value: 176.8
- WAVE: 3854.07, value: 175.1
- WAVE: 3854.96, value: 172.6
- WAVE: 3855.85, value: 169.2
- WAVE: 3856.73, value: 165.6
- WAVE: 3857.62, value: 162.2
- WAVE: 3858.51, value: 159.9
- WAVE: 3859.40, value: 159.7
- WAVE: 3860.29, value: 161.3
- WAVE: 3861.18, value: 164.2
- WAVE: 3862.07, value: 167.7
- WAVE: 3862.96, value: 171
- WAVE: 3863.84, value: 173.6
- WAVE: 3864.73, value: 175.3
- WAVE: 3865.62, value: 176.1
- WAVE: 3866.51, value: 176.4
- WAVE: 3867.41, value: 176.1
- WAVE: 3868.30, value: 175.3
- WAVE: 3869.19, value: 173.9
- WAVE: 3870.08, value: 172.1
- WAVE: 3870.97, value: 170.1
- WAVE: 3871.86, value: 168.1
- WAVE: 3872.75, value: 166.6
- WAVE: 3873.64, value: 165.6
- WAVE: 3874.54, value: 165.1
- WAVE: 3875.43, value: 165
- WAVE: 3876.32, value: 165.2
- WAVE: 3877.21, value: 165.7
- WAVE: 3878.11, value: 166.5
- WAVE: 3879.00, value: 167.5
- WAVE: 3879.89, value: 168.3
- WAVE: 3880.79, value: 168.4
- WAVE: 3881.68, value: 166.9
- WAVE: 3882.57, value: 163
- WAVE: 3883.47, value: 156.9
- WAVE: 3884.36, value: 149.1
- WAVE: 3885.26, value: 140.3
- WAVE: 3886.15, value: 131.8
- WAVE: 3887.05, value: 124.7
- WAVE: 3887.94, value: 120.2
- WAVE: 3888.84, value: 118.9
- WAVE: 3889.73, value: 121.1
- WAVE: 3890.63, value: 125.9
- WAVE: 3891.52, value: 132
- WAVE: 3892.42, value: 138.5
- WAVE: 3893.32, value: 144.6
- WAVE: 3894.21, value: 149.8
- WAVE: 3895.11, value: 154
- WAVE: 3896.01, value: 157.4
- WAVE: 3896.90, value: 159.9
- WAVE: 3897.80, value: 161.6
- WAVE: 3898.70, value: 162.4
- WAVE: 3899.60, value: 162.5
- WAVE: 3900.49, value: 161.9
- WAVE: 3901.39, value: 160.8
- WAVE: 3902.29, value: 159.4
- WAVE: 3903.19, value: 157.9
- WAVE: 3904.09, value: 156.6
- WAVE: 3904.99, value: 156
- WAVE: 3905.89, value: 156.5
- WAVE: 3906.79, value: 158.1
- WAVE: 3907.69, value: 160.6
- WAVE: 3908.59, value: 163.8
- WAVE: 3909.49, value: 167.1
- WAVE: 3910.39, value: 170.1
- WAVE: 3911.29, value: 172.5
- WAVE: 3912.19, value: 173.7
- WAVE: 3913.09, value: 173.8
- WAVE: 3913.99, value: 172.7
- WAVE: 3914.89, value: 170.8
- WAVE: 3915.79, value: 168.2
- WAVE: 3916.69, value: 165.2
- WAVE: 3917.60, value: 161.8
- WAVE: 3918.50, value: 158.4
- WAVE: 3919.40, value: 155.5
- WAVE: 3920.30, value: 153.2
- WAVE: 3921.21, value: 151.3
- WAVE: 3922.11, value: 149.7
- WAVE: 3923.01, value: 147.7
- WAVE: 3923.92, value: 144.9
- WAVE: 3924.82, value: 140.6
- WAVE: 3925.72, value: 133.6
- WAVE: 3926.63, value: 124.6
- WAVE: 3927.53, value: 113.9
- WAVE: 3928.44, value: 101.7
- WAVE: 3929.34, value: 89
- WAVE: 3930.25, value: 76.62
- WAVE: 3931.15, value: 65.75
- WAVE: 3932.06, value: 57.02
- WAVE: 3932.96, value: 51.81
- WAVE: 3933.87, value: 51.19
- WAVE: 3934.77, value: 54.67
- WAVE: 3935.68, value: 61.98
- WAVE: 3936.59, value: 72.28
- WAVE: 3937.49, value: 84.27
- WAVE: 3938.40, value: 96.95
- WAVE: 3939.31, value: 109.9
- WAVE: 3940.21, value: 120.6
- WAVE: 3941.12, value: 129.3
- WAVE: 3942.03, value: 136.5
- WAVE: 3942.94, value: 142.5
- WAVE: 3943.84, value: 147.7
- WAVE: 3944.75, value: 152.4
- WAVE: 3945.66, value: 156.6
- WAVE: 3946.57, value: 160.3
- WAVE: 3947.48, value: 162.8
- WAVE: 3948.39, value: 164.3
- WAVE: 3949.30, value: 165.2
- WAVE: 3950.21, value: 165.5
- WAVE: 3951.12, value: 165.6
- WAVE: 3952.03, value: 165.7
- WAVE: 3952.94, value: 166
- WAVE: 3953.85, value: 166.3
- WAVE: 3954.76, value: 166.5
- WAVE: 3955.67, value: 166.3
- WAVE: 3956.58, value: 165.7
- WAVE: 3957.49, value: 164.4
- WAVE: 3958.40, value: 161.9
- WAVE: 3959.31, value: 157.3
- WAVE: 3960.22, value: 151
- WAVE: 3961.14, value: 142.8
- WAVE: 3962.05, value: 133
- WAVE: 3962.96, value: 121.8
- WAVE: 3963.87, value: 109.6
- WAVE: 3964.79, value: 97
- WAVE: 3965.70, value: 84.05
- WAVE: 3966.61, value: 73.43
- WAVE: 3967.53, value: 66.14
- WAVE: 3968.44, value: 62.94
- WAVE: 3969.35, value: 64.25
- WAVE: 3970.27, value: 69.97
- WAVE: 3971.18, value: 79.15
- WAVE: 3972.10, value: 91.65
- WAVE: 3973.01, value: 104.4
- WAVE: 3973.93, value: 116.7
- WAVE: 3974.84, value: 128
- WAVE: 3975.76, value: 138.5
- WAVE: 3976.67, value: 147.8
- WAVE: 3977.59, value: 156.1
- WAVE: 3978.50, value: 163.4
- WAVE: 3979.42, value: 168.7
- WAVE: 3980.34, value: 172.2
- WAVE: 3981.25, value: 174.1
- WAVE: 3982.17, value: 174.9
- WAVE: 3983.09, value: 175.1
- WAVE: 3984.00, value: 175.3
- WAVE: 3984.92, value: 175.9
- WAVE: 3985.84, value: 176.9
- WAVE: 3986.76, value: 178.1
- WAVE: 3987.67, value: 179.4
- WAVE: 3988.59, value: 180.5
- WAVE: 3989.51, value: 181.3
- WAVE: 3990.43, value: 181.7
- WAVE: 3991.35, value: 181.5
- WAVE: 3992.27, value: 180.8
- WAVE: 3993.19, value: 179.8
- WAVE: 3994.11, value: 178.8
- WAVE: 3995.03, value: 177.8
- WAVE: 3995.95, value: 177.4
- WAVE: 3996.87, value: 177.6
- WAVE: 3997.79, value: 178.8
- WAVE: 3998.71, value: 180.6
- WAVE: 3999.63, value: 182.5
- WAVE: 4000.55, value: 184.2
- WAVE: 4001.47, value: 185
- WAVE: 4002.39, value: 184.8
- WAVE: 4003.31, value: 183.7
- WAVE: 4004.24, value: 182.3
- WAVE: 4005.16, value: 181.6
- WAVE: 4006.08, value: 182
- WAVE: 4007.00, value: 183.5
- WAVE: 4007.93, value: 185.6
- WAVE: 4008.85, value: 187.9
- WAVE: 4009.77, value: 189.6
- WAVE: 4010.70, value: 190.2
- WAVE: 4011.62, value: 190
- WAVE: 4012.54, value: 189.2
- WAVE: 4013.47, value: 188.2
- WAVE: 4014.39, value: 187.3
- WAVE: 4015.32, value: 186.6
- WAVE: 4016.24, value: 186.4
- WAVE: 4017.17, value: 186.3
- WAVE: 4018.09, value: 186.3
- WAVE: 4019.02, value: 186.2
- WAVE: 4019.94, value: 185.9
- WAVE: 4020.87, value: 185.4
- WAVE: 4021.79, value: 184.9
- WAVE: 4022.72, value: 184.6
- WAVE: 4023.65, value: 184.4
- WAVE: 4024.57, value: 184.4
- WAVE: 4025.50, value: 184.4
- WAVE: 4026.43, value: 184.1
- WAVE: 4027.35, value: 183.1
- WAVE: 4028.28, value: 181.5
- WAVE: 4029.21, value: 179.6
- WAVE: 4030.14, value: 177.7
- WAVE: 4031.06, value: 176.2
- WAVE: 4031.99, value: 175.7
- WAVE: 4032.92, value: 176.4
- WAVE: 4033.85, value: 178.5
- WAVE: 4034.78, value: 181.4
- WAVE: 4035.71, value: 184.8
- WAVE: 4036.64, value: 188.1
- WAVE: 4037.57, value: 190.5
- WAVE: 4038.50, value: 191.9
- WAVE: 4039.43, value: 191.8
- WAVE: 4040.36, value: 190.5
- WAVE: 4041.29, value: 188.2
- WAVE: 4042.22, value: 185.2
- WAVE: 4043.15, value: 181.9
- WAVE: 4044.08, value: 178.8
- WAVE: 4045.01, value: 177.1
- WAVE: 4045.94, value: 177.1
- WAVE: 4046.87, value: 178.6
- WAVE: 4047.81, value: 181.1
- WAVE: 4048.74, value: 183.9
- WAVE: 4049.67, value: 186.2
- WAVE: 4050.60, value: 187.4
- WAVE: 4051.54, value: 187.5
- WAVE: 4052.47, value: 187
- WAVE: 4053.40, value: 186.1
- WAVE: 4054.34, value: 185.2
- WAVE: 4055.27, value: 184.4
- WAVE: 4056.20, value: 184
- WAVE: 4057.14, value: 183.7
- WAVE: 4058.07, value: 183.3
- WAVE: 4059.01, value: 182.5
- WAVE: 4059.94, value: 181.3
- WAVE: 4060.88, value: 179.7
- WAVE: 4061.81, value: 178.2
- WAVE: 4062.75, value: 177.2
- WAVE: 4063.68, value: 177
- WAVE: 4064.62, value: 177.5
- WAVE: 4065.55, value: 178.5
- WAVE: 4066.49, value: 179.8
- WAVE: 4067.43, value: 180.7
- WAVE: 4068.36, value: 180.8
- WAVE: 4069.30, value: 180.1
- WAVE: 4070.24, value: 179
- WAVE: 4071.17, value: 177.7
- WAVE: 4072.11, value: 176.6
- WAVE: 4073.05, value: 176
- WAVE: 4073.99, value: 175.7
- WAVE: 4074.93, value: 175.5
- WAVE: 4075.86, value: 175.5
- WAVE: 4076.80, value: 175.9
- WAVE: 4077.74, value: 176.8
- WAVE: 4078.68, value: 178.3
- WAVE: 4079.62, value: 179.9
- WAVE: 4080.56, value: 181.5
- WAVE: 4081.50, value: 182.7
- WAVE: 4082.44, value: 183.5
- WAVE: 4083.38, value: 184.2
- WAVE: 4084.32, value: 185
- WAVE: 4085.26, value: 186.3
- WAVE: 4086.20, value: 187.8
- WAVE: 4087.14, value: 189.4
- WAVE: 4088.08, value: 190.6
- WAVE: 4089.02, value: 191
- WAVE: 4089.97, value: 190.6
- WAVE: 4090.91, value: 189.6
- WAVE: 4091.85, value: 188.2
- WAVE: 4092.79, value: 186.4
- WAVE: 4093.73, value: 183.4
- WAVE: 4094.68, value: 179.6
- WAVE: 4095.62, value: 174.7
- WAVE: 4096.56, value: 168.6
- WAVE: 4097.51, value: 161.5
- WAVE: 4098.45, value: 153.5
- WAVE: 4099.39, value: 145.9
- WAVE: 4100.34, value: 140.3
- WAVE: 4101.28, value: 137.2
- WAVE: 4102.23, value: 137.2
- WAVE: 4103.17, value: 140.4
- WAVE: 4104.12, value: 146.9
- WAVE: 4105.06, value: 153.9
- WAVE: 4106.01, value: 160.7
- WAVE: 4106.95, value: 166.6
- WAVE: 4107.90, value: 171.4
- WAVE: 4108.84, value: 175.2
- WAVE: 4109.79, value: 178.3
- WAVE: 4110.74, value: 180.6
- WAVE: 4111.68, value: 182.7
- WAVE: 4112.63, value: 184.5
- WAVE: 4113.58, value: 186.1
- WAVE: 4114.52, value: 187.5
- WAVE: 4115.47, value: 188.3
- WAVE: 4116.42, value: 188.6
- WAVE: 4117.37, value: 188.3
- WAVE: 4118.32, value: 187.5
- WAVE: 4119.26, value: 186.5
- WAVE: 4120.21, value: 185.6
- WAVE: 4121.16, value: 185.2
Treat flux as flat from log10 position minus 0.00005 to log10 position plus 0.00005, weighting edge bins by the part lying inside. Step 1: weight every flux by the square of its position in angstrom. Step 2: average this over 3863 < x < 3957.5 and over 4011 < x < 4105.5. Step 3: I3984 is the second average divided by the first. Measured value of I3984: 1.32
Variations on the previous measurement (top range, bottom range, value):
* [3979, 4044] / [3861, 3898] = 1.24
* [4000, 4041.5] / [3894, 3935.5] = 1.38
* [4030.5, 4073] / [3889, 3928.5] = 1.28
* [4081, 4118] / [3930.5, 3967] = 1.48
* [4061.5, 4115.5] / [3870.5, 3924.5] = 1.23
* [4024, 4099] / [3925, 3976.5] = 1.62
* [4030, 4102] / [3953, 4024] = 1.16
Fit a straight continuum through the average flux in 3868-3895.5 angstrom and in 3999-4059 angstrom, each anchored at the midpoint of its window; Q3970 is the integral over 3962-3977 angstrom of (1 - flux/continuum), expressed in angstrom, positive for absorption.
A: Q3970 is 6.5 angstrom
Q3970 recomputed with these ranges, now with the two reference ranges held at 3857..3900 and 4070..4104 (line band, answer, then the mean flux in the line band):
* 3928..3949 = 7.2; 107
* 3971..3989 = 1.3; 154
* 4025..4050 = -1.8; 183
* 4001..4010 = -0.9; 185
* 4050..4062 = -0.8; 184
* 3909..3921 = -0.4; 166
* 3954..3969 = 3.4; 127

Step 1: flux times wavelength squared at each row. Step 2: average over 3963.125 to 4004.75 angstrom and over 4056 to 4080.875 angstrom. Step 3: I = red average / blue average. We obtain 1.24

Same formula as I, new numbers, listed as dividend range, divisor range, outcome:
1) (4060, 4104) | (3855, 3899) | 1.23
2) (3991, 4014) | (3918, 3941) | 1.78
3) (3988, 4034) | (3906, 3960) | 1.37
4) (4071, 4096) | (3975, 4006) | 1.09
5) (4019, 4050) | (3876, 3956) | 1.37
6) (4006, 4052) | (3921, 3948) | 1.72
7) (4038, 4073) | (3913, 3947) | 1.58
